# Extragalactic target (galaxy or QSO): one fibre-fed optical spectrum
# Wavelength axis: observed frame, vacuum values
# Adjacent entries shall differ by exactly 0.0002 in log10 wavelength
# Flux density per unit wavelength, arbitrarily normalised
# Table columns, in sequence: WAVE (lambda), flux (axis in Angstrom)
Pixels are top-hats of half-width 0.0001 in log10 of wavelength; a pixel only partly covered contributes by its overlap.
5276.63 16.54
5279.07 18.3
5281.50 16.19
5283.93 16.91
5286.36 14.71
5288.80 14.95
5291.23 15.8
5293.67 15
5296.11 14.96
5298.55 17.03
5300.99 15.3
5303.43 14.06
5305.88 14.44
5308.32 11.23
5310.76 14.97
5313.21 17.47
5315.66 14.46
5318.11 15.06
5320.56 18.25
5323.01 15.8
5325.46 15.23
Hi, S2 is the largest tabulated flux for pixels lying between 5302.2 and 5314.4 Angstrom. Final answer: 17.47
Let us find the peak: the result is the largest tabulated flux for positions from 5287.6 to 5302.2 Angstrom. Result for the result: 17.03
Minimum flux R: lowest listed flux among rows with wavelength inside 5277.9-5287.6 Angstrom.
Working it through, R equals 14.71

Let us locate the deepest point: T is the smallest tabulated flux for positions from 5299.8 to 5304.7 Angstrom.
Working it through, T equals 14.06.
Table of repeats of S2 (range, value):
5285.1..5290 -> 14.95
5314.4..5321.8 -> 18.25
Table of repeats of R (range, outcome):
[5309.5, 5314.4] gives 14.97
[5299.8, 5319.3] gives 11.23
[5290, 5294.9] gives 15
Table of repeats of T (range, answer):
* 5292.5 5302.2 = 14.96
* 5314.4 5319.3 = 14.46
